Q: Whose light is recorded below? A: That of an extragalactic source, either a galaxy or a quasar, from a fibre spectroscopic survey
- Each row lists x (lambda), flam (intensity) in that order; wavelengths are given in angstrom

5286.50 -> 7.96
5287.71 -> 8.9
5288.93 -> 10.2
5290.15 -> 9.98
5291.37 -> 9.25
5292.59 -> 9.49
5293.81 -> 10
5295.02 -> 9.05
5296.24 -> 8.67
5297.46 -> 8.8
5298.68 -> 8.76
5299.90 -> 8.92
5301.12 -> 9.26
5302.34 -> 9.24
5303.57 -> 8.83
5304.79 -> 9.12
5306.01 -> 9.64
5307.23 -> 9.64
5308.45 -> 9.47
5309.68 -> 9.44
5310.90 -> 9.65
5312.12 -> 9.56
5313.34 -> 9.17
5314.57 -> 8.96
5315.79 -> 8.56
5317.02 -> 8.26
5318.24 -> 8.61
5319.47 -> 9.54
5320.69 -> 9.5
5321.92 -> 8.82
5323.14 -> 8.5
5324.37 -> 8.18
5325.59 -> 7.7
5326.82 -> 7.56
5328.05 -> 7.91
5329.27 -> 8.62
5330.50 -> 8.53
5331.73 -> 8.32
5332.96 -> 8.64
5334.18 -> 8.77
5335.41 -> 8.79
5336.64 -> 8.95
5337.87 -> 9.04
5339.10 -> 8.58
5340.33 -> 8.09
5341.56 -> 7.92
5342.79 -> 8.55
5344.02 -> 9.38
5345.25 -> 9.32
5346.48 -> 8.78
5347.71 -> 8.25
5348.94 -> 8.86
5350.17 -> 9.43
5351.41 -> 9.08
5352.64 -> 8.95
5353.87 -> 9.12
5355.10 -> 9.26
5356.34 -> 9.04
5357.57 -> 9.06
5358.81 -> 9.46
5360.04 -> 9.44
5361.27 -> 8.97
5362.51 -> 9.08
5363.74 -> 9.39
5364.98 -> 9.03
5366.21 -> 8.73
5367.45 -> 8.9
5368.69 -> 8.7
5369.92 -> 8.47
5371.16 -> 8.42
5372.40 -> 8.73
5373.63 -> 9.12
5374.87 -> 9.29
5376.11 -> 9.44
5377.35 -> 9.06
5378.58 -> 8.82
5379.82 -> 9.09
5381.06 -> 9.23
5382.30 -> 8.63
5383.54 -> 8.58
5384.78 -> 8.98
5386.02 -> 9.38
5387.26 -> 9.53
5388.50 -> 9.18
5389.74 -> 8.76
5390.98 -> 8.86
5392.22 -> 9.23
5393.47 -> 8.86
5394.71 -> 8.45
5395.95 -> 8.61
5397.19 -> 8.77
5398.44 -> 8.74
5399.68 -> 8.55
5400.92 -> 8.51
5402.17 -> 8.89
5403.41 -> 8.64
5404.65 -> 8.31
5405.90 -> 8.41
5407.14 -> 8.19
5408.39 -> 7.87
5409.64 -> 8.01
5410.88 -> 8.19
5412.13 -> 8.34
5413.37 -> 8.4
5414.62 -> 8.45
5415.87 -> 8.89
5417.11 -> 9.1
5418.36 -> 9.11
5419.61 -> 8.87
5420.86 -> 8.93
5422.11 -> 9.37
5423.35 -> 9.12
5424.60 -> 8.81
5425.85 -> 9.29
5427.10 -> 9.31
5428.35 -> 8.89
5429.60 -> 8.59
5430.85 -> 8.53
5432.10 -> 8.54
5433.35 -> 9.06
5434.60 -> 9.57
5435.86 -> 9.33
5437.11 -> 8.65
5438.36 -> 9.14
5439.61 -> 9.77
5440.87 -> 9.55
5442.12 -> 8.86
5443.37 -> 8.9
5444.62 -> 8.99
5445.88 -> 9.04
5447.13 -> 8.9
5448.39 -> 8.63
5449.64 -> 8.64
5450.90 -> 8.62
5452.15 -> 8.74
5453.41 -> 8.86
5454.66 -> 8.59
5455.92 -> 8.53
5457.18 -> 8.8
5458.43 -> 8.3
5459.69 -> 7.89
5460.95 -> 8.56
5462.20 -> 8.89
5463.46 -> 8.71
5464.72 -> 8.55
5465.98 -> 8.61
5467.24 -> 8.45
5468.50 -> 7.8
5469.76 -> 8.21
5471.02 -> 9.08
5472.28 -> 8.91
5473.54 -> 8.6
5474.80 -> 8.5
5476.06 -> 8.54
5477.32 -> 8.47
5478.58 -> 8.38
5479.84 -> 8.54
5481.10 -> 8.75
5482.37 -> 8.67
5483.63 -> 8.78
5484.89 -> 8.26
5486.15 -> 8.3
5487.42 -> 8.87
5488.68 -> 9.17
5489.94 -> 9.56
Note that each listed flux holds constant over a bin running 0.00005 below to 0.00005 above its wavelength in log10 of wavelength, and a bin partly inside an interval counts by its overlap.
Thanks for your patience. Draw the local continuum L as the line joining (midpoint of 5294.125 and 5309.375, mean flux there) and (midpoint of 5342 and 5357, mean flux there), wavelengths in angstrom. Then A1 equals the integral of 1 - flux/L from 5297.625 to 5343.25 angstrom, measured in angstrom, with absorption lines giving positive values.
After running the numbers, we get 1.4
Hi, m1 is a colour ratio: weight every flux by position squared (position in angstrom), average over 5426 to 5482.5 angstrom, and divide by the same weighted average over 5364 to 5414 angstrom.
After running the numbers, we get 1.0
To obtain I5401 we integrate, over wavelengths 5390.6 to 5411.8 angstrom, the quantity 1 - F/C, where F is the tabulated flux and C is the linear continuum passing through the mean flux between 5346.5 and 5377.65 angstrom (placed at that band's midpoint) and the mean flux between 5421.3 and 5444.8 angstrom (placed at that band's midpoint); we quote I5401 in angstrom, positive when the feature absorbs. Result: 1.2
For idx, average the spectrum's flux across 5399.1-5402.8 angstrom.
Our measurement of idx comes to 8.65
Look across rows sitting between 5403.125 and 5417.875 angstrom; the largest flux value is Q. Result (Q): 9.1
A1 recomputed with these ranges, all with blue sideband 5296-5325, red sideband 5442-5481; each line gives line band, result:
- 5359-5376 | -0.2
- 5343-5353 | -0.1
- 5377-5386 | -0.1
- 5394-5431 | 0.3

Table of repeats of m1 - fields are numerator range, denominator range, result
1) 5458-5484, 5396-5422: 1.02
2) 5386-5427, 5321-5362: 1.03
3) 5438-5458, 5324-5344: 1.10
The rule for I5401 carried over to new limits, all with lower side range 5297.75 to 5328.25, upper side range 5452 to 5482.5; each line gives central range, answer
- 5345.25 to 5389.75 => -1.1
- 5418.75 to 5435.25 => -0.7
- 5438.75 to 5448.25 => -0.6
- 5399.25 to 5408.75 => 0.3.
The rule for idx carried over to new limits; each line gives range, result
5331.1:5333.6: 8.5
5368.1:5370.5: 8.61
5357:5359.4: 9.24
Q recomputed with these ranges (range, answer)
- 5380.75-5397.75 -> 9.53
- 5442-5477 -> 9.08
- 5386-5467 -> 9.77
